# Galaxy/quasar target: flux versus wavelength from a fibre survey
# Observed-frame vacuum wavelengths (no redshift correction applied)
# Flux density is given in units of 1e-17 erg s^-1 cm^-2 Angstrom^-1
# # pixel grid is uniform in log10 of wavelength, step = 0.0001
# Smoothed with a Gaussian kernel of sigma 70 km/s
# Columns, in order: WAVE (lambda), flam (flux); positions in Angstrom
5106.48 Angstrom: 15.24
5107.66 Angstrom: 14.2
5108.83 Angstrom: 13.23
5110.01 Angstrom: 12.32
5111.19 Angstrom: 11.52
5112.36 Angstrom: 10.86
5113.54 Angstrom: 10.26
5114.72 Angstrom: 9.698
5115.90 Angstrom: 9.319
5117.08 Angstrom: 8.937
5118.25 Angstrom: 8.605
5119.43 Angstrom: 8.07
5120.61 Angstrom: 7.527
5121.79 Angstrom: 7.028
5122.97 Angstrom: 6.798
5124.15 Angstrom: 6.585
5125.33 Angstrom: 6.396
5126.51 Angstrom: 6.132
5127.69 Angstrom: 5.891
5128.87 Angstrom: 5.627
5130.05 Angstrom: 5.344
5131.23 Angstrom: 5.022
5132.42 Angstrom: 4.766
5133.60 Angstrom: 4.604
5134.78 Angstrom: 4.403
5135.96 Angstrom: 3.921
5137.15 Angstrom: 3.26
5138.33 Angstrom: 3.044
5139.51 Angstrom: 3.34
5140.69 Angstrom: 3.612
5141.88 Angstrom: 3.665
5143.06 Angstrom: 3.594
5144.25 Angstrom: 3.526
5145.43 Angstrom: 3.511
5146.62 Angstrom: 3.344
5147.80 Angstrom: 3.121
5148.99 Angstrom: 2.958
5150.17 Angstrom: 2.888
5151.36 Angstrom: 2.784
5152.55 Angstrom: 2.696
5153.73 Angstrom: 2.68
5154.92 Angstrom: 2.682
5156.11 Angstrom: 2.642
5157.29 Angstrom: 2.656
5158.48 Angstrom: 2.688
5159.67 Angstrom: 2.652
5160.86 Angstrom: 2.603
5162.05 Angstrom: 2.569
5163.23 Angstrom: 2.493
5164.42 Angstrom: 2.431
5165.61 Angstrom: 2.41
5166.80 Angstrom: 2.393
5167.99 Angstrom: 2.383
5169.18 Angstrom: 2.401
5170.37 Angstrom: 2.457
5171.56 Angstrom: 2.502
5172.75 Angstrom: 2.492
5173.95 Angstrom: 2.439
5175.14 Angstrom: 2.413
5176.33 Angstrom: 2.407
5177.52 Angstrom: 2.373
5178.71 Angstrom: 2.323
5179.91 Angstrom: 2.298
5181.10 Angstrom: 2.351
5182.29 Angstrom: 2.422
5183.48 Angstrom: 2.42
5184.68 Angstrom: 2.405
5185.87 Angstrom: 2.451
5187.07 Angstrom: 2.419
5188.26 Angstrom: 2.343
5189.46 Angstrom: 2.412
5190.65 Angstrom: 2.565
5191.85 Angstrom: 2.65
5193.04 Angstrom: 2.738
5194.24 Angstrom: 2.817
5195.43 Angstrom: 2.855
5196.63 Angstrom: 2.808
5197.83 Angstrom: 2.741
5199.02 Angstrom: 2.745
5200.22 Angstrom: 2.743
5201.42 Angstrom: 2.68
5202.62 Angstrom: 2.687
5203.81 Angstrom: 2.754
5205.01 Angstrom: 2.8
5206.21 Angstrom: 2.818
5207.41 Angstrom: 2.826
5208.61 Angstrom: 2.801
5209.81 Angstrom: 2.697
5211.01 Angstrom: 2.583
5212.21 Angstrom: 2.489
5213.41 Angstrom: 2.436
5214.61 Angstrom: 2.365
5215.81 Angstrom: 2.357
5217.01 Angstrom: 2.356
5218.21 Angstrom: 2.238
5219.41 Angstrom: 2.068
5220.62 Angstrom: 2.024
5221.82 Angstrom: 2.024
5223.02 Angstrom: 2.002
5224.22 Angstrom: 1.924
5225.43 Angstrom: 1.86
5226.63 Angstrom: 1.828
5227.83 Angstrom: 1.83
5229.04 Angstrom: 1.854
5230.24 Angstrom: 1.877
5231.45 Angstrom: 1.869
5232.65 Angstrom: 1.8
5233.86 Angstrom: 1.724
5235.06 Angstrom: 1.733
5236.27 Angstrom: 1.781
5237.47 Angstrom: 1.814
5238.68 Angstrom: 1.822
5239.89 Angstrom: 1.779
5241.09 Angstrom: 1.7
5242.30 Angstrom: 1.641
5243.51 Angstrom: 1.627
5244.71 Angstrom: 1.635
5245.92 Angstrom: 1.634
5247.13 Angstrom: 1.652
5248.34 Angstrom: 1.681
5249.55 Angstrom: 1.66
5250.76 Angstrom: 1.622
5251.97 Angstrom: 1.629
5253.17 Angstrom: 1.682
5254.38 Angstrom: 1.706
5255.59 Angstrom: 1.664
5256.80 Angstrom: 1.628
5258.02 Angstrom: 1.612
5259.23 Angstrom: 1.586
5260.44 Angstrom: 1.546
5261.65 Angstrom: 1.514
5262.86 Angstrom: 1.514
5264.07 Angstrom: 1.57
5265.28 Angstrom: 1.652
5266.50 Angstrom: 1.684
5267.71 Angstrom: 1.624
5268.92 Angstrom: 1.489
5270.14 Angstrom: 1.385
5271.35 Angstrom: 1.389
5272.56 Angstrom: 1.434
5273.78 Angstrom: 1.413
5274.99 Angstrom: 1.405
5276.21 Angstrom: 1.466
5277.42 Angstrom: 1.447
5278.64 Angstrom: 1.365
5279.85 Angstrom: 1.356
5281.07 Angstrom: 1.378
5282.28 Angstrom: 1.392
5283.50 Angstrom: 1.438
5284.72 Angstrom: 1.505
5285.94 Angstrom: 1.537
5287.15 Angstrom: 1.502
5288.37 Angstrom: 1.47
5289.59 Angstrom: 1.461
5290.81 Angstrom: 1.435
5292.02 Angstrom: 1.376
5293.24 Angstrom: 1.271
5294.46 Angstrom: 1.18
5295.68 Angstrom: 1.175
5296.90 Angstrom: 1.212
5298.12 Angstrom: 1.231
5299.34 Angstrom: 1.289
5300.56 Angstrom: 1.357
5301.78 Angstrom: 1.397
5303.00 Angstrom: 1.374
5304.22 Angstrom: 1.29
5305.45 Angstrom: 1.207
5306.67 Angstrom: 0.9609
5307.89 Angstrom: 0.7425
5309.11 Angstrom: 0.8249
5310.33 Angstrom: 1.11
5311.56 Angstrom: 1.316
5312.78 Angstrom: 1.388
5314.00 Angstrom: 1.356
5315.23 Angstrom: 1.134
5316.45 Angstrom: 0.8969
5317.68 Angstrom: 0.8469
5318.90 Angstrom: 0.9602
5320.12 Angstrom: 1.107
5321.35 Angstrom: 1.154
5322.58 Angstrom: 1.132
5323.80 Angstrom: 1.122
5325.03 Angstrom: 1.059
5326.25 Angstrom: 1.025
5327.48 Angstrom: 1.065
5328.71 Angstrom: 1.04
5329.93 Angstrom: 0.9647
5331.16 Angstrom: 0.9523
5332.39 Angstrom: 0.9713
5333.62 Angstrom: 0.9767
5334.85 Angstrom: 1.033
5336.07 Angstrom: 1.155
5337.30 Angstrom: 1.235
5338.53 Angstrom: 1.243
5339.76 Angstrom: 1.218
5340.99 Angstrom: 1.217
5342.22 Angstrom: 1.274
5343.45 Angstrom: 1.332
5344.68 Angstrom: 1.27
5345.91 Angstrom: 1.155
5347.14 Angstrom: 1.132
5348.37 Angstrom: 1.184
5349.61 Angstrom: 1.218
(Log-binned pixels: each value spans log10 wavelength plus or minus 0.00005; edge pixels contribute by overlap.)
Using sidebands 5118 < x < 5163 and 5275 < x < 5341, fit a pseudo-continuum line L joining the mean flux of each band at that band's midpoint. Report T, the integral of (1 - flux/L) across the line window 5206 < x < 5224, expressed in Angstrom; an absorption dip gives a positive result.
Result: 3.2 Angstrom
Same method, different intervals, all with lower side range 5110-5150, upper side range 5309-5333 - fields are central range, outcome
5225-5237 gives 5.5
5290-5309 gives 4.7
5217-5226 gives 3.9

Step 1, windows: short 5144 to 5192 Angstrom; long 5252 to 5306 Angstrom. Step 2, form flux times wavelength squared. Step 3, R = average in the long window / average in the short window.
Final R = 0.6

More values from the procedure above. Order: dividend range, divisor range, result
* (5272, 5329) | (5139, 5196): 0.49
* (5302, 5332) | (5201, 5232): 0.49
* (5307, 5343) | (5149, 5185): 0.46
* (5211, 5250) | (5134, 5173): 0.67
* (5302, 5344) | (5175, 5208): 0.45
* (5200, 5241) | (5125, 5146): 0.52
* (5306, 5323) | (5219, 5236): 0.59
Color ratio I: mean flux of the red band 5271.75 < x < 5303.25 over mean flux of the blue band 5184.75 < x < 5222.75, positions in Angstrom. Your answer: 0.54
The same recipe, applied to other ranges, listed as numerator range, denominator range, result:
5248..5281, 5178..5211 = 0.59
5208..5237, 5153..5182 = 0.84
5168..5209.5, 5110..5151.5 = 0.44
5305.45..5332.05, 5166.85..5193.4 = 0.43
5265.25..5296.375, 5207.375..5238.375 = 0.68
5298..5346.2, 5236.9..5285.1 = 0.72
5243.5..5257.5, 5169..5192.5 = 0.68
